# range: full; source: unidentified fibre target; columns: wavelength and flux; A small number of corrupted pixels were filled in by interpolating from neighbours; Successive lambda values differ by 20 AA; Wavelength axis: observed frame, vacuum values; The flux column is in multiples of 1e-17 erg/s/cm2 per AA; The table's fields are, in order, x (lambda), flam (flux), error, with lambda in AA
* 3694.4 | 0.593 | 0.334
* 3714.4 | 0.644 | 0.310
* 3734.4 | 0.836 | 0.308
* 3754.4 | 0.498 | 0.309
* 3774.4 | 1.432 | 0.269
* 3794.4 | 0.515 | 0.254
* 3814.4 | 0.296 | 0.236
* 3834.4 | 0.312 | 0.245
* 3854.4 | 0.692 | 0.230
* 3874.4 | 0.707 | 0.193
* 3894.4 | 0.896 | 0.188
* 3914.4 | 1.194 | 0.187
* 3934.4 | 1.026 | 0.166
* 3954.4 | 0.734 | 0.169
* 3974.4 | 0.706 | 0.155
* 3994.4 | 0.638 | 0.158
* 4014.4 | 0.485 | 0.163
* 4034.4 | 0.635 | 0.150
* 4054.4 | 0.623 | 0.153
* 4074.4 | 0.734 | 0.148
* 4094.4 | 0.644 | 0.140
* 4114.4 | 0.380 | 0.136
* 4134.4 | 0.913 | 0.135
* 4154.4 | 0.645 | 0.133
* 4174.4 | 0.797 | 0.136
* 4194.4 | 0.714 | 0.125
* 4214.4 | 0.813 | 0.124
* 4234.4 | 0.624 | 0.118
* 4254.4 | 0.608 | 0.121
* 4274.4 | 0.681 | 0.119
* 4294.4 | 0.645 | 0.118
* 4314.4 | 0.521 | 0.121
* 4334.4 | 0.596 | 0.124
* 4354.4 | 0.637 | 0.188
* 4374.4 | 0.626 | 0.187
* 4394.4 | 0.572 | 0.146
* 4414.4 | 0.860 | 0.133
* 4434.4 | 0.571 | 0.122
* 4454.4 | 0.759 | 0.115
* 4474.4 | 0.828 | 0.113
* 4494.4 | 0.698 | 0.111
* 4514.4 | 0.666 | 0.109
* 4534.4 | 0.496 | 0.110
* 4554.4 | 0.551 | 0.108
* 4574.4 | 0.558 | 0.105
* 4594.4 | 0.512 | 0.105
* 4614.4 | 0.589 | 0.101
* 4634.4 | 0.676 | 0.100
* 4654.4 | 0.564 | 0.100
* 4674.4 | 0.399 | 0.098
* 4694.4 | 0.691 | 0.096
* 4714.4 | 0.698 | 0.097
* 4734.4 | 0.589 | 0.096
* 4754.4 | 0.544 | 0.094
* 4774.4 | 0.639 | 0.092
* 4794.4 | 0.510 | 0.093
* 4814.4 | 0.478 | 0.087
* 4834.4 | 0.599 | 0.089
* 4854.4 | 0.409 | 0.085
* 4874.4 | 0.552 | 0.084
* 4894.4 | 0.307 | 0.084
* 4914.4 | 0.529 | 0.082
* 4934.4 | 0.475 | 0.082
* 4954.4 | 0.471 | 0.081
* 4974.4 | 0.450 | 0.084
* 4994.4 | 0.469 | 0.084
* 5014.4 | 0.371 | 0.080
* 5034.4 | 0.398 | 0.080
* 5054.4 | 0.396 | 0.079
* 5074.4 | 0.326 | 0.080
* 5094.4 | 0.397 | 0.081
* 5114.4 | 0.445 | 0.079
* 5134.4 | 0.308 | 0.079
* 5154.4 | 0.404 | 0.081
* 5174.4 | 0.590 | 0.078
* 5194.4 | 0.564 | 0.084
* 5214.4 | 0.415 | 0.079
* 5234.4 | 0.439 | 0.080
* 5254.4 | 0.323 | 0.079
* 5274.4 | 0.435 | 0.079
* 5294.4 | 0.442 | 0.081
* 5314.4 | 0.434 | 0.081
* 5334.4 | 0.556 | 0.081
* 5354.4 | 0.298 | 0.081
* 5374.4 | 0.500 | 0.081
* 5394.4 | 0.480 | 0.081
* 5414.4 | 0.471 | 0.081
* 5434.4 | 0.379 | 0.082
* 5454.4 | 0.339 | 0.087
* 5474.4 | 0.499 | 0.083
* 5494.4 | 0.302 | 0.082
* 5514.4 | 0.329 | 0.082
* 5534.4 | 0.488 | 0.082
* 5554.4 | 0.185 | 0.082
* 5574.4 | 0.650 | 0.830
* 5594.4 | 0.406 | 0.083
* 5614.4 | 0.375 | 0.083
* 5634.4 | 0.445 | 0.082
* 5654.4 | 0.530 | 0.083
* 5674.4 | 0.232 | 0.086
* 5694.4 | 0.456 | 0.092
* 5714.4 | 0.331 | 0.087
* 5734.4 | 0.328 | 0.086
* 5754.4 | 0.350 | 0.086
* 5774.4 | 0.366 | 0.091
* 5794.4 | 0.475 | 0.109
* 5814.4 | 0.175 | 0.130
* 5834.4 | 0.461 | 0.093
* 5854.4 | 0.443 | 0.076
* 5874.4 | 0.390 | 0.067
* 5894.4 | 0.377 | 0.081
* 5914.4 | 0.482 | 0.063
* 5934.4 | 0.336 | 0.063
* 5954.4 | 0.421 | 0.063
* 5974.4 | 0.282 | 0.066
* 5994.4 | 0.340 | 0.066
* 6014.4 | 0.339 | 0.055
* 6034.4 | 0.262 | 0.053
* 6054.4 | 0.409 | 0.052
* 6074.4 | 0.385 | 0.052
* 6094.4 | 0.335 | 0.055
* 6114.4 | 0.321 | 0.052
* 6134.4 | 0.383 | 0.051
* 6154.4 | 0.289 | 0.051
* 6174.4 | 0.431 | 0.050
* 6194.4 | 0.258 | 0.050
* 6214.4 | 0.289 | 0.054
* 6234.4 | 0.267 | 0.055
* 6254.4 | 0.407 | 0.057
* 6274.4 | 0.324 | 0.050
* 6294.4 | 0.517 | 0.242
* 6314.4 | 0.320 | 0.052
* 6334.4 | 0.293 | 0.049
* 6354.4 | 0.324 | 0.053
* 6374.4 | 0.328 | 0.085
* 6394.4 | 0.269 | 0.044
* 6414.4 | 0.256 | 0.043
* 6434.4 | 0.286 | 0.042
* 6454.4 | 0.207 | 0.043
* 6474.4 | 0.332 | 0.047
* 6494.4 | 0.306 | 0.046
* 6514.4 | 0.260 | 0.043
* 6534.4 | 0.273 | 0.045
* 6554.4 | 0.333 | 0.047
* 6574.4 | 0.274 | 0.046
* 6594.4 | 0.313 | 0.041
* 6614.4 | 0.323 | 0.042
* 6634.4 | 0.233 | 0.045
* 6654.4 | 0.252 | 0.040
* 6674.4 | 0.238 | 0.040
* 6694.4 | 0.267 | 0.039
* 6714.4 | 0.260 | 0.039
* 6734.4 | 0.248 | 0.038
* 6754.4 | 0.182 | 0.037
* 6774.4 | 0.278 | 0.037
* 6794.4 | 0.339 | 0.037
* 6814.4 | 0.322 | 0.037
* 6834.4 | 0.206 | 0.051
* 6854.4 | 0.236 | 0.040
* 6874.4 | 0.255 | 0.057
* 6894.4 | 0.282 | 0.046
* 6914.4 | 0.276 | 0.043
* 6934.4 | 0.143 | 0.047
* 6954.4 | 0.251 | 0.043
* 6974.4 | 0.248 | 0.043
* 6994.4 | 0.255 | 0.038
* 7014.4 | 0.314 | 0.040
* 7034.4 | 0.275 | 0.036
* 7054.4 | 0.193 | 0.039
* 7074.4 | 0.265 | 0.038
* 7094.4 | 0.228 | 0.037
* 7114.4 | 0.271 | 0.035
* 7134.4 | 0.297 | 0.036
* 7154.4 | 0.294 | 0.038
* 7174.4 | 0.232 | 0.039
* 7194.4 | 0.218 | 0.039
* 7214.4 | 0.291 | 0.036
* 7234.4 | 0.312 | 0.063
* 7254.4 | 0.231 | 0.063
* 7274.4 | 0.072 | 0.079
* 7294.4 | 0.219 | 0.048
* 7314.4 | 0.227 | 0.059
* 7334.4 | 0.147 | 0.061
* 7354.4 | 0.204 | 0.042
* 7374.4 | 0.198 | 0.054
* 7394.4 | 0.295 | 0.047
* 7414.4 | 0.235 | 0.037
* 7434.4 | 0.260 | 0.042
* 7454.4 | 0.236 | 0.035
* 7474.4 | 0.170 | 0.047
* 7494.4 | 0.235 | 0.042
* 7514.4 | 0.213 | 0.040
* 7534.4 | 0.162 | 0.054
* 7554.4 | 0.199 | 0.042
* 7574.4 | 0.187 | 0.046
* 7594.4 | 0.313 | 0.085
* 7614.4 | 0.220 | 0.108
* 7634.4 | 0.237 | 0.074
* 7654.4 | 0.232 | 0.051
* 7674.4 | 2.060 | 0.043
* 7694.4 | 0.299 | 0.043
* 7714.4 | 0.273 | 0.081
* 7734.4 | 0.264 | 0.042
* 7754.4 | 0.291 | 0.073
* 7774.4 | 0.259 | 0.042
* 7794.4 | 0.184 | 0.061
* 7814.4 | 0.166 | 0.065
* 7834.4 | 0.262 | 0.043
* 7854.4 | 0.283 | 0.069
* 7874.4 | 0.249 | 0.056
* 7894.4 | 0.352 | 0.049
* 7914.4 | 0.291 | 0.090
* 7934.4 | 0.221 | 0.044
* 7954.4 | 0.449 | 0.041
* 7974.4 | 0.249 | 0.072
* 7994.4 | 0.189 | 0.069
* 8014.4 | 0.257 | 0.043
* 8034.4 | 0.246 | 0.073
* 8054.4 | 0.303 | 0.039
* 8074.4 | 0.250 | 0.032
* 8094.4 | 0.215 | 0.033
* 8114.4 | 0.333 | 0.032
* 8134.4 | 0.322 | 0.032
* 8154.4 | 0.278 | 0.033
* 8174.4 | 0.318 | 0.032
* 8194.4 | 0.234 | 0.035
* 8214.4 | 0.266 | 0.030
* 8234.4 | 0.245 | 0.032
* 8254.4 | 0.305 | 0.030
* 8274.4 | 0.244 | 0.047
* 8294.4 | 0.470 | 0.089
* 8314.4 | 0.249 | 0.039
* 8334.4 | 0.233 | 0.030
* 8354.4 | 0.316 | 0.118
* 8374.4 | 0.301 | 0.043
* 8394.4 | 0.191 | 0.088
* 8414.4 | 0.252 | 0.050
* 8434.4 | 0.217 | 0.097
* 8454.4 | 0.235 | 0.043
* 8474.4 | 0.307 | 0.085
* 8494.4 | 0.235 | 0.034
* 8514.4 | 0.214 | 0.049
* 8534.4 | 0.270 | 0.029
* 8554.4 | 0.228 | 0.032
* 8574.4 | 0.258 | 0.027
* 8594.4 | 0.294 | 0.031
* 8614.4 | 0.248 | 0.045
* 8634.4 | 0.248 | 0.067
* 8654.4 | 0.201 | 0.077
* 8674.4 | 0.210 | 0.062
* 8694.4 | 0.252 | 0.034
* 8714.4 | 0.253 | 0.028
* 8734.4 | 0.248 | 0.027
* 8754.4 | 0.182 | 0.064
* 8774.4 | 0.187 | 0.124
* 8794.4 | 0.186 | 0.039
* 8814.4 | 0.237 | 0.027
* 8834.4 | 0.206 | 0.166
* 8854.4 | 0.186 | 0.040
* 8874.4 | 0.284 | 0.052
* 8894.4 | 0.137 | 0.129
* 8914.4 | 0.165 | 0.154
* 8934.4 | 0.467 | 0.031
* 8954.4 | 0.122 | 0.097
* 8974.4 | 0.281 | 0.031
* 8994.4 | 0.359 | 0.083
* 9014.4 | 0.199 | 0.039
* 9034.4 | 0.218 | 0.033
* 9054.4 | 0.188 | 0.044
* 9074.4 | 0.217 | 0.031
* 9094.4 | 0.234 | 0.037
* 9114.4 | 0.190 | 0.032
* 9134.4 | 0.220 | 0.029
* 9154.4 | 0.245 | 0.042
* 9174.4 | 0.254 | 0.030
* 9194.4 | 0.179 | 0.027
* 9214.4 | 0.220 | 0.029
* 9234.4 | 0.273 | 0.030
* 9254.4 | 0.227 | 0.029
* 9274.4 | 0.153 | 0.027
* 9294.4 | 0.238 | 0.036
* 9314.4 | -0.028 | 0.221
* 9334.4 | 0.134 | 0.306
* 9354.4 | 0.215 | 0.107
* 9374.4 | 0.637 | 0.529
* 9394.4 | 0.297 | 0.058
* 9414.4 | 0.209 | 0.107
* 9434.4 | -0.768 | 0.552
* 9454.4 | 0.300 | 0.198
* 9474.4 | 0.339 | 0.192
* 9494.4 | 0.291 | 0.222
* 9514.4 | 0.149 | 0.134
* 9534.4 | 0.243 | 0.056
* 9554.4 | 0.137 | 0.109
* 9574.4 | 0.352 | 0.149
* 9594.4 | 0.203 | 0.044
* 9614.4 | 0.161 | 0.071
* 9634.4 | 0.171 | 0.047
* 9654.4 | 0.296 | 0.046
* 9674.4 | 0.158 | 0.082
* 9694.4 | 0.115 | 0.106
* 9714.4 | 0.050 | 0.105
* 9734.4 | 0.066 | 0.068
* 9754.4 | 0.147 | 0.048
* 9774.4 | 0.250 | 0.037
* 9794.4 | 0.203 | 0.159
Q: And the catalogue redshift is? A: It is 1.06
